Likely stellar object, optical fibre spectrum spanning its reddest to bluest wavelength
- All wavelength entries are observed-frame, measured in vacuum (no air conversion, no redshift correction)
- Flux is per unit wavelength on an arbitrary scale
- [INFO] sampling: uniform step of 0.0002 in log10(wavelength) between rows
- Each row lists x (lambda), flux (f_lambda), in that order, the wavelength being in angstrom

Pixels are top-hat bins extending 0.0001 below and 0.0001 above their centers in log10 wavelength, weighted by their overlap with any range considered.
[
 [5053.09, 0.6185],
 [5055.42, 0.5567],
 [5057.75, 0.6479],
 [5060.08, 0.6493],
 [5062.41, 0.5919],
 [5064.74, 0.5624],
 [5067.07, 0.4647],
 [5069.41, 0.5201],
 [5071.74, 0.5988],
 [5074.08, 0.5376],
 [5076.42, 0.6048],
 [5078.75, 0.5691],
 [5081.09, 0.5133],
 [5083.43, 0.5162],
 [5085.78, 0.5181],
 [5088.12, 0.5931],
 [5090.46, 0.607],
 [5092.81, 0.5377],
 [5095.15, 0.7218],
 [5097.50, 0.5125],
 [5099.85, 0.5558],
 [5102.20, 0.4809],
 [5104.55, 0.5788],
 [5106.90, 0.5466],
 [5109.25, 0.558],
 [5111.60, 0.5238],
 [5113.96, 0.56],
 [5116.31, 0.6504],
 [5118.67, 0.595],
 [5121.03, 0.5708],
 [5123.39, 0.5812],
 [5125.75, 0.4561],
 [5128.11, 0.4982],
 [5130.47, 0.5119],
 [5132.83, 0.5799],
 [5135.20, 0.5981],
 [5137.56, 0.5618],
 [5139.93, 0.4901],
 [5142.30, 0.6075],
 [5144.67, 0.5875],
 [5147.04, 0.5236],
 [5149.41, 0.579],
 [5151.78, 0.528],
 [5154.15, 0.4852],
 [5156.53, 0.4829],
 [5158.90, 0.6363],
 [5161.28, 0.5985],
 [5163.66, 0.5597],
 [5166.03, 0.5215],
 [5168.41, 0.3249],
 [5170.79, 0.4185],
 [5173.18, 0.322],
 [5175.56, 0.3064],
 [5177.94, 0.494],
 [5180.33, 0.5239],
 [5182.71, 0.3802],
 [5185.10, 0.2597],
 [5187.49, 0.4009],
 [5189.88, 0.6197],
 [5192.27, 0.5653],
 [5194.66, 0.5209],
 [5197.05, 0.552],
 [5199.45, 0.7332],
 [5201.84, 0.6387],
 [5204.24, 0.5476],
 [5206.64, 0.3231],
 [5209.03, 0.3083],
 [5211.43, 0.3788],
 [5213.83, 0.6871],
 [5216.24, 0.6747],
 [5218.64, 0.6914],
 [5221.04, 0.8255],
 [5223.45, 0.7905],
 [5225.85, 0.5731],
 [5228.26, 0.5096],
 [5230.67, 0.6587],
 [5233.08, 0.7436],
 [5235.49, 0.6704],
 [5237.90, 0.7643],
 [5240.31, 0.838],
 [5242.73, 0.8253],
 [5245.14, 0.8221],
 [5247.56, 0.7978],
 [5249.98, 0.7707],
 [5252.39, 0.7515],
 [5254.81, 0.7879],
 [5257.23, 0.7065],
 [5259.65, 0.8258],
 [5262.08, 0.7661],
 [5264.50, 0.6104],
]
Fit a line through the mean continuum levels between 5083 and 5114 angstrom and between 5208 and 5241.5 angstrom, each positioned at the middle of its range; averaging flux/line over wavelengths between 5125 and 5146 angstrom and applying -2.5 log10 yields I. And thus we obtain 0.08 mag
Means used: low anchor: 0.559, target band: 0.545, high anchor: 0.653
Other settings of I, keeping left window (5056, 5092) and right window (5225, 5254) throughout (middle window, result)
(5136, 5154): 0.16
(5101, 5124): 0.07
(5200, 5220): 0.28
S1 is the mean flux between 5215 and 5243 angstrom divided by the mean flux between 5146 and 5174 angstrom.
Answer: 1.42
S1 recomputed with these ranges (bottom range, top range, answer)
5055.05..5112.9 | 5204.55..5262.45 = 1.22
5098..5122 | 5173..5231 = 0.95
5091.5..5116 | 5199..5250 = 1.17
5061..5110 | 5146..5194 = 0.86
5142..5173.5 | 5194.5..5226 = 1.15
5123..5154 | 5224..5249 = 1.33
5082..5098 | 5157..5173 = 0.87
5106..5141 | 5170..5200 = 0.84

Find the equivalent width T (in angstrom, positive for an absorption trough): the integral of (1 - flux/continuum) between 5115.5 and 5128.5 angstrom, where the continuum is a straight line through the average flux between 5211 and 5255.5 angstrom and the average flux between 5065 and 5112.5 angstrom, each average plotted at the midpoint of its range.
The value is 0.69 angstrom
